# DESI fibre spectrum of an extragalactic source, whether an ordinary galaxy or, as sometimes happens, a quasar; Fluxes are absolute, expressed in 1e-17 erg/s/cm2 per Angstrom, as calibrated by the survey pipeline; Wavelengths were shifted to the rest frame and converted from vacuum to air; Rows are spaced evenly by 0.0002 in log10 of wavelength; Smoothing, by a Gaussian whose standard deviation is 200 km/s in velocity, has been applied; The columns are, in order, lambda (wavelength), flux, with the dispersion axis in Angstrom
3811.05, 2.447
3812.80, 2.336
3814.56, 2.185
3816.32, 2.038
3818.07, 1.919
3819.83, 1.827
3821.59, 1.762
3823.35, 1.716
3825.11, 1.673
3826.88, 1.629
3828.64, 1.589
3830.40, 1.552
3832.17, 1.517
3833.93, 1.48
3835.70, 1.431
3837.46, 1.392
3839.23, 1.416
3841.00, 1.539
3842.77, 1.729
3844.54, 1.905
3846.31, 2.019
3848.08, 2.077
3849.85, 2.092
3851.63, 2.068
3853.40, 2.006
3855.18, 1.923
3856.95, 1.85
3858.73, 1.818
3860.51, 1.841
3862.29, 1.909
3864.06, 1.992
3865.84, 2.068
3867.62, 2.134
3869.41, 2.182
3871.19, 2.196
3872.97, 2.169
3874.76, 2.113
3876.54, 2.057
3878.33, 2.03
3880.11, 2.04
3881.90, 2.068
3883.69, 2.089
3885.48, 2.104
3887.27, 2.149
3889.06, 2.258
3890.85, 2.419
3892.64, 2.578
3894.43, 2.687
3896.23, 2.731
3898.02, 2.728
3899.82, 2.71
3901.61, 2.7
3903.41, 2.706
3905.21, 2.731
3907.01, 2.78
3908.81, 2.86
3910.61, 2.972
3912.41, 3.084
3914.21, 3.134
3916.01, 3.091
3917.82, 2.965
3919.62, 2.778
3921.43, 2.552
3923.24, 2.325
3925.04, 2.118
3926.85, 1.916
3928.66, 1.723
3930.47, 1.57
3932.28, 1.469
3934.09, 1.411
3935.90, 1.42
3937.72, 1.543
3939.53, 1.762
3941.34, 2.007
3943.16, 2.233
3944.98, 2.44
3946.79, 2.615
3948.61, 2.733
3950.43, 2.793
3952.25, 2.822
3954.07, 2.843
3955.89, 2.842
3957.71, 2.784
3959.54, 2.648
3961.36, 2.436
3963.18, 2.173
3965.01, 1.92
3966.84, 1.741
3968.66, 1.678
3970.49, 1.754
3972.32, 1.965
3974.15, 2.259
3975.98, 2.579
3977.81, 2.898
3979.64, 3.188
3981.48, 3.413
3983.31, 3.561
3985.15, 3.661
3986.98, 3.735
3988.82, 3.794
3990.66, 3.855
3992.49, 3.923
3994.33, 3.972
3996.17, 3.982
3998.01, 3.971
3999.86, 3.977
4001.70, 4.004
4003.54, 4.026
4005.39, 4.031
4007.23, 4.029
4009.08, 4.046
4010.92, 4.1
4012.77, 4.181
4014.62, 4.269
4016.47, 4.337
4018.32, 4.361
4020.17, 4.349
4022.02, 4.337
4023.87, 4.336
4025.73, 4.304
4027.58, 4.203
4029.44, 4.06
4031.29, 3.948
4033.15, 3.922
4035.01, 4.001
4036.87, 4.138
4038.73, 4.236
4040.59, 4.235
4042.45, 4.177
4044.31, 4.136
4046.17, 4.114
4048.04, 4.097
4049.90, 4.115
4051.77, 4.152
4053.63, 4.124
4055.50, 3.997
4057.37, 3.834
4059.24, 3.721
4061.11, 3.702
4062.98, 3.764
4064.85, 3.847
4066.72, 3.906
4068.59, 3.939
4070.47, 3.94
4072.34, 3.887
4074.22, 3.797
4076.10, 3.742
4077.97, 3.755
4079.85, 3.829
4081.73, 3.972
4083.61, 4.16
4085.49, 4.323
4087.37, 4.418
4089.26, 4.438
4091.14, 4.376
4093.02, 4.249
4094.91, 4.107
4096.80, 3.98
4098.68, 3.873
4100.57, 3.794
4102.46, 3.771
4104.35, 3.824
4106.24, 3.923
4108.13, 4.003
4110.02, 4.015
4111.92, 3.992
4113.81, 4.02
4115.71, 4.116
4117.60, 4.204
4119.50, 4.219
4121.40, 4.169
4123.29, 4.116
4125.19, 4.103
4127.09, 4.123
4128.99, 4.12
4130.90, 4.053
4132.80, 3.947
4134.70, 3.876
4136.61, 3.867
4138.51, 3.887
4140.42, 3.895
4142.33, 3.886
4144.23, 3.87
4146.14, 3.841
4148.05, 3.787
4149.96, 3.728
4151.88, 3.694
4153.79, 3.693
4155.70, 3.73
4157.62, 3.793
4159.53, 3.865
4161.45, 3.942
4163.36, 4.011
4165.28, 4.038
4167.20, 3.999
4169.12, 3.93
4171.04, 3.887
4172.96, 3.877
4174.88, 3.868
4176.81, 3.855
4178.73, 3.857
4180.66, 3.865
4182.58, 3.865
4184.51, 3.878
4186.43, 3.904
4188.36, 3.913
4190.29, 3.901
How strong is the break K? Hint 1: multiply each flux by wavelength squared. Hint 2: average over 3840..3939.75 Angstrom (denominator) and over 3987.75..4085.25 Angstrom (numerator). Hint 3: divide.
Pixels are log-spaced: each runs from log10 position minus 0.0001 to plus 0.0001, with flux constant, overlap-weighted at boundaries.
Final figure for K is 2.0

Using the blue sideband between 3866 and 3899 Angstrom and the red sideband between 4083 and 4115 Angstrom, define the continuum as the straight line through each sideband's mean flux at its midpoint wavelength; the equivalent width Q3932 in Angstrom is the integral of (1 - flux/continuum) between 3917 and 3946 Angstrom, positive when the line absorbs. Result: 7.0 Angstrom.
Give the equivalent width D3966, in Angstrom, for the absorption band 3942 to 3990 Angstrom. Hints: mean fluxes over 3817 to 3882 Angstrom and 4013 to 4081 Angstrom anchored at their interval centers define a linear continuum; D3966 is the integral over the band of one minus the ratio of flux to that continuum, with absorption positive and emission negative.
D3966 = 7.3 Angstrom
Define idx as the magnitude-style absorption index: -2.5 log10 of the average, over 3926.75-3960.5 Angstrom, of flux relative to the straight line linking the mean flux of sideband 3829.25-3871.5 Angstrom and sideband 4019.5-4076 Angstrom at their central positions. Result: 0.300 mag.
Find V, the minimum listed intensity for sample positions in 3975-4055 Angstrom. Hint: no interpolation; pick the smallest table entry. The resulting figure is 2.579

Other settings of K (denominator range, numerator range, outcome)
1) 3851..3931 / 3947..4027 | 1.51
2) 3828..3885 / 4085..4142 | 2.44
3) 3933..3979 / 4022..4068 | 1.88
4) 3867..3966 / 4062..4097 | 1.84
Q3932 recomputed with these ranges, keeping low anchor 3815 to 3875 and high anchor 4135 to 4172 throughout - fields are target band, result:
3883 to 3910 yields -4.7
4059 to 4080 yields -3.2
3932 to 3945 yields 3.7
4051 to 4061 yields -2.2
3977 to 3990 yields -3.4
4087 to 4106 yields -3.2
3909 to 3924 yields -3.7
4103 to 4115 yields -1.3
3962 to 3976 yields 3.5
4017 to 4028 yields -4.8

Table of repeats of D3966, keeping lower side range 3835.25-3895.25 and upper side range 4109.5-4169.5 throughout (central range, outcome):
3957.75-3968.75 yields 2.1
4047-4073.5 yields -4.2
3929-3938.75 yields 3.9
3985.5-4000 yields -4.8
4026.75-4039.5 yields -3.5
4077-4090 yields -2.1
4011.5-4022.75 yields -4.4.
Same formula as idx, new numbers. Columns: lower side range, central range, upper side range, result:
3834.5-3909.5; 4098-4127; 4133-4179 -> -0.12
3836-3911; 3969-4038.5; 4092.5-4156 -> -0.20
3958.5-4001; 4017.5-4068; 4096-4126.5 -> -0.17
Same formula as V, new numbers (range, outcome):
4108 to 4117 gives 3.992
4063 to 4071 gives 3.847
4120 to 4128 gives 4.103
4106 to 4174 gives 3.693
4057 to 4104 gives 3.702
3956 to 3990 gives 1.678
